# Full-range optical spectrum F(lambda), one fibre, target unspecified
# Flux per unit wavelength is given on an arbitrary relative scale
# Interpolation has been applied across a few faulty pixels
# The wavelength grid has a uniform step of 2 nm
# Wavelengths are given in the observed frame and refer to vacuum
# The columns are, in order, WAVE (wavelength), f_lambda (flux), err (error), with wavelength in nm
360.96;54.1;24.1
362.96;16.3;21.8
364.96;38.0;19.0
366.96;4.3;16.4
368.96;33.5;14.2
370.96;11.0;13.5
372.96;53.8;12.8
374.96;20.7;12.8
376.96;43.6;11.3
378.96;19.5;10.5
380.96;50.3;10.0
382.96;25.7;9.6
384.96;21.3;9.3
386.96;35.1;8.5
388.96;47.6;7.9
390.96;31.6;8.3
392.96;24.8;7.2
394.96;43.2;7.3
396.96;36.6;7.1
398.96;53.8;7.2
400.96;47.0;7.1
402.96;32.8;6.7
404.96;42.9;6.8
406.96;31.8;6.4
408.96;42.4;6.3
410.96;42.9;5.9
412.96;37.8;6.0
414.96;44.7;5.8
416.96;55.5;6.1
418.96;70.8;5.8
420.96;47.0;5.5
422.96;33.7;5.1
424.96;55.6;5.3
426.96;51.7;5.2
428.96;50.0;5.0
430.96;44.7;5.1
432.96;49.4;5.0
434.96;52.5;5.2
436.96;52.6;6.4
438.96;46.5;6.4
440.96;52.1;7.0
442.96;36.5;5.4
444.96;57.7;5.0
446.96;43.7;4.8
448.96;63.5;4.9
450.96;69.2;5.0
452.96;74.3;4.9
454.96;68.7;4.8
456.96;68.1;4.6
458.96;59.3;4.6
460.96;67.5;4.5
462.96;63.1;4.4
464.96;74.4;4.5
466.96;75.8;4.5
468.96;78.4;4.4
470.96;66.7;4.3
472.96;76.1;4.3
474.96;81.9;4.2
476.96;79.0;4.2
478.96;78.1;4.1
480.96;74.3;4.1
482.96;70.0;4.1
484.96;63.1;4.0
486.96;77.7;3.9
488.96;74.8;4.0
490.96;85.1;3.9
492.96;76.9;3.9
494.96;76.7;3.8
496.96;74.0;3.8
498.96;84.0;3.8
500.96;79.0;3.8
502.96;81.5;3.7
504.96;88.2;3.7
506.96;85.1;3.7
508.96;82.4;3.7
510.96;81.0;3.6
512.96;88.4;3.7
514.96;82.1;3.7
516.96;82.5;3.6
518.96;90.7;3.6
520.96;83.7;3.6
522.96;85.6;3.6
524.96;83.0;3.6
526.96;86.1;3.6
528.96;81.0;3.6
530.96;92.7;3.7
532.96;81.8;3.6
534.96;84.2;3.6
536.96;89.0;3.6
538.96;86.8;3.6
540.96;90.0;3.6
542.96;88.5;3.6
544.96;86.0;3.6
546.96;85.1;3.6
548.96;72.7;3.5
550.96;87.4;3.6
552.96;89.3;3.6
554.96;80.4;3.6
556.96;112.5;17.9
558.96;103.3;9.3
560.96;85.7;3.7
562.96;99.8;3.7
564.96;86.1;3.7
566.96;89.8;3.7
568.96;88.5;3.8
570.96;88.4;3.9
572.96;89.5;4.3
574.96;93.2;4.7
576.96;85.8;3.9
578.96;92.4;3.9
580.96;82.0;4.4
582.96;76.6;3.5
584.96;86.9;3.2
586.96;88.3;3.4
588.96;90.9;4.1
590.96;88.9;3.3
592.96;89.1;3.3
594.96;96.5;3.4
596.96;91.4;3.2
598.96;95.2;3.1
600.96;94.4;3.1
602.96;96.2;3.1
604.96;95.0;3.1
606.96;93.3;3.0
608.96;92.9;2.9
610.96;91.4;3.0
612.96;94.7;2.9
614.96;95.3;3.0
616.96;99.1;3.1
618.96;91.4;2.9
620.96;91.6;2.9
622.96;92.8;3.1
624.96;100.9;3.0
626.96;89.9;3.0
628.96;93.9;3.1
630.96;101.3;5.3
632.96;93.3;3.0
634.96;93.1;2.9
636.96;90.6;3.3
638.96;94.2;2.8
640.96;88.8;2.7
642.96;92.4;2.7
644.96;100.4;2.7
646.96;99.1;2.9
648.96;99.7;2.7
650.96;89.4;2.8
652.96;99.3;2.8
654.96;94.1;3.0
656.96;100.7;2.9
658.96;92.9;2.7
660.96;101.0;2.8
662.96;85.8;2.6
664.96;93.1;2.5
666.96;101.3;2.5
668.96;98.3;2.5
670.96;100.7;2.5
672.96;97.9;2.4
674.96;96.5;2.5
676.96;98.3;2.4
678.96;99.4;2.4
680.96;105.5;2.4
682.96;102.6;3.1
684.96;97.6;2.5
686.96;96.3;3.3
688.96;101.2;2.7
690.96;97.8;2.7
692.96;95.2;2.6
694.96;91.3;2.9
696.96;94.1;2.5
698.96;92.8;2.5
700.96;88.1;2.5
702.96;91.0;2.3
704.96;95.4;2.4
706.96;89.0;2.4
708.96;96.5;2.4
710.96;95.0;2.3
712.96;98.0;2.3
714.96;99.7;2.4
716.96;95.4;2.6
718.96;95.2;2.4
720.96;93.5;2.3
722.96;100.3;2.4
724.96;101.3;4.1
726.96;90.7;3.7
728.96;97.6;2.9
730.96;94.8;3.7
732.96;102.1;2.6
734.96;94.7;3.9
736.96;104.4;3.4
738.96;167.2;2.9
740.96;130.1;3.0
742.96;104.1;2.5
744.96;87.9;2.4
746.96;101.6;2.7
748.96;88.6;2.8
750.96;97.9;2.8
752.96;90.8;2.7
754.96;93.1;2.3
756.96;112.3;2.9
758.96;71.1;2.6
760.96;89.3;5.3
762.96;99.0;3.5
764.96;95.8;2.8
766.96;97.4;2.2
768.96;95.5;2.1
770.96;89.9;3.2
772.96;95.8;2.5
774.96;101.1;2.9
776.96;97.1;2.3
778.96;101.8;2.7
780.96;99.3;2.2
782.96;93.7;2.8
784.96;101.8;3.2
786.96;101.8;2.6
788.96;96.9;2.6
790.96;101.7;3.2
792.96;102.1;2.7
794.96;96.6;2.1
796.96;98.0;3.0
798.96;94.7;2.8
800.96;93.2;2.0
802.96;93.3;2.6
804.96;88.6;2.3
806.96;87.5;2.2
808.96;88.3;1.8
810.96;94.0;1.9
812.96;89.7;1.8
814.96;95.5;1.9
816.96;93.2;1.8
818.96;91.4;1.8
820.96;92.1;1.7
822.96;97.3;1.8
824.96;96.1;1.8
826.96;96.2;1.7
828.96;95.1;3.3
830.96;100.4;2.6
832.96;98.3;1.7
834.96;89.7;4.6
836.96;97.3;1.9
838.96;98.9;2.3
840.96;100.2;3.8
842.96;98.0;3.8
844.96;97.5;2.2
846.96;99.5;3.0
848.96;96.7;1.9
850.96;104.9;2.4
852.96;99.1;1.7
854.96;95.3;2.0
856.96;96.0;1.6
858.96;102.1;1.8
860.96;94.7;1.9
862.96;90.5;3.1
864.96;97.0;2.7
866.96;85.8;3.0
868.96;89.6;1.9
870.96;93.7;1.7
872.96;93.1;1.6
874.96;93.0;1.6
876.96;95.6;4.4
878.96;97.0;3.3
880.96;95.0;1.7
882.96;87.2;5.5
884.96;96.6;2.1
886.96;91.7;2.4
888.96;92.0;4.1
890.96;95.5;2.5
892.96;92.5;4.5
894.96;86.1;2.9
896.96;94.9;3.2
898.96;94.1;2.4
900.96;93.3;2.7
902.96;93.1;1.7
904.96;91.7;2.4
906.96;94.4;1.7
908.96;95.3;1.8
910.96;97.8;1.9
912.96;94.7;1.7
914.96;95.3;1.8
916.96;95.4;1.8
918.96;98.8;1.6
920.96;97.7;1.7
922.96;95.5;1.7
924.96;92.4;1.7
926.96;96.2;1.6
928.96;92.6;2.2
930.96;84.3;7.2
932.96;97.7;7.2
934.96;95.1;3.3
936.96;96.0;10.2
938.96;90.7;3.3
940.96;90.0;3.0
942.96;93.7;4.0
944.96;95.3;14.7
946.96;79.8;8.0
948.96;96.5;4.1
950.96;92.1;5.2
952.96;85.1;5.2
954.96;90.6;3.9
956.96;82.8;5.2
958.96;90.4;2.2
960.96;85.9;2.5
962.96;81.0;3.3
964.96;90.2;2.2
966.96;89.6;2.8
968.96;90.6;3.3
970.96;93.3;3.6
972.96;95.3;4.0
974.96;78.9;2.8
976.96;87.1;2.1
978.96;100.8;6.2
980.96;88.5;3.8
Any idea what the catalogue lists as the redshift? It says 0.126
